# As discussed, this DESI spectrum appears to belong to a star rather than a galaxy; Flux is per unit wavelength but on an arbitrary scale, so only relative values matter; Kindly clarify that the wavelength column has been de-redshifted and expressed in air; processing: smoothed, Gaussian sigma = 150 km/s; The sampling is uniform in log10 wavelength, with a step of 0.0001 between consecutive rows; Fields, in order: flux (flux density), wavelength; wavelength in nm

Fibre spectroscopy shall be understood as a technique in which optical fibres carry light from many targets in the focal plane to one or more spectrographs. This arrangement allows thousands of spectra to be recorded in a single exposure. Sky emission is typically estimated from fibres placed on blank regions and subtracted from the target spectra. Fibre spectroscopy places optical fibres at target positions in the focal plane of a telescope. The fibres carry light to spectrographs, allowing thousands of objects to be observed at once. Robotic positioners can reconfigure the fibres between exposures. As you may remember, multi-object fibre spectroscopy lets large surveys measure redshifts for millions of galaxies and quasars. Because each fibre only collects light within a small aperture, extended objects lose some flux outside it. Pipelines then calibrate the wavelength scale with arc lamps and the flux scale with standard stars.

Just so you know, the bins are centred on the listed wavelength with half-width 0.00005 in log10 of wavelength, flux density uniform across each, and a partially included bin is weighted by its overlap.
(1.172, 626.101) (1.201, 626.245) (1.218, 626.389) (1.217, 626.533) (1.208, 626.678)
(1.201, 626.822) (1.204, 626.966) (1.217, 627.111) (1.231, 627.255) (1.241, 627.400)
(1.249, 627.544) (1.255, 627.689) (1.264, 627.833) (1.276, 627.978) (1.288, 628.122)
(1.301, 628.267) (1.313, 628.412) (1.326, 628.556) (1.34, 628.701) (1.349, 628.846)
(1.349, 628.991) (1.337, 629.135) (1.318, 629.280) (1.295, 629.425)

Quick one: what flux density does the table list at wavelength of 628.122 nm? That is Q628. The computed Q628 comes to 1.288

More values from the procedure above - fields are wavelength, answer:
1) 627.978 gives 1.276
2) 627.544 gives 1.249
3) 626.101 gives 1.172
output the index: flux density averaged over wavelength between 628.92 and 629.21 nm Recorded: 1.35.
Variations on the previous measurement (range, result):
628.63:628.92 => 1.34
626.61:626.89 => 1.21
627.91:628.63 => 1.3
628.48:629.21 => 1.34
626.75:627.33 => 1.21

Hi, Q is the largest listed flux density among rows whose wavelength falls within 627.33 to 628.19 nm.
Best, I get 1.288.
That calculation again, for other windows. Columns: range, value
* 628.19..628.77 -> 1.34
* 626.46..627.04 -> 1.217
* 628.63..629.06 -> 1.349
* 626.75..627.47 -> 1.241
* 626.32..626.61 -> 1.218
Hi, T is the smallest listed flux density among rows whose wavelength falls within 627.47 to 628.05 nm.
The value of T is 1.249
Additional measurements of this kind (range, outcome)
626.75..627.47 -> 1.201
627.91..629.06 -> 1.276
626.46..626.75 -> 1.208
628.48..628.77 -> 1.326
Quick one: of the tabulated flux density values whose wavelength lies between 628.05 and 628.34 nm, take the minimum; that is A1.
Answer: 1.288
